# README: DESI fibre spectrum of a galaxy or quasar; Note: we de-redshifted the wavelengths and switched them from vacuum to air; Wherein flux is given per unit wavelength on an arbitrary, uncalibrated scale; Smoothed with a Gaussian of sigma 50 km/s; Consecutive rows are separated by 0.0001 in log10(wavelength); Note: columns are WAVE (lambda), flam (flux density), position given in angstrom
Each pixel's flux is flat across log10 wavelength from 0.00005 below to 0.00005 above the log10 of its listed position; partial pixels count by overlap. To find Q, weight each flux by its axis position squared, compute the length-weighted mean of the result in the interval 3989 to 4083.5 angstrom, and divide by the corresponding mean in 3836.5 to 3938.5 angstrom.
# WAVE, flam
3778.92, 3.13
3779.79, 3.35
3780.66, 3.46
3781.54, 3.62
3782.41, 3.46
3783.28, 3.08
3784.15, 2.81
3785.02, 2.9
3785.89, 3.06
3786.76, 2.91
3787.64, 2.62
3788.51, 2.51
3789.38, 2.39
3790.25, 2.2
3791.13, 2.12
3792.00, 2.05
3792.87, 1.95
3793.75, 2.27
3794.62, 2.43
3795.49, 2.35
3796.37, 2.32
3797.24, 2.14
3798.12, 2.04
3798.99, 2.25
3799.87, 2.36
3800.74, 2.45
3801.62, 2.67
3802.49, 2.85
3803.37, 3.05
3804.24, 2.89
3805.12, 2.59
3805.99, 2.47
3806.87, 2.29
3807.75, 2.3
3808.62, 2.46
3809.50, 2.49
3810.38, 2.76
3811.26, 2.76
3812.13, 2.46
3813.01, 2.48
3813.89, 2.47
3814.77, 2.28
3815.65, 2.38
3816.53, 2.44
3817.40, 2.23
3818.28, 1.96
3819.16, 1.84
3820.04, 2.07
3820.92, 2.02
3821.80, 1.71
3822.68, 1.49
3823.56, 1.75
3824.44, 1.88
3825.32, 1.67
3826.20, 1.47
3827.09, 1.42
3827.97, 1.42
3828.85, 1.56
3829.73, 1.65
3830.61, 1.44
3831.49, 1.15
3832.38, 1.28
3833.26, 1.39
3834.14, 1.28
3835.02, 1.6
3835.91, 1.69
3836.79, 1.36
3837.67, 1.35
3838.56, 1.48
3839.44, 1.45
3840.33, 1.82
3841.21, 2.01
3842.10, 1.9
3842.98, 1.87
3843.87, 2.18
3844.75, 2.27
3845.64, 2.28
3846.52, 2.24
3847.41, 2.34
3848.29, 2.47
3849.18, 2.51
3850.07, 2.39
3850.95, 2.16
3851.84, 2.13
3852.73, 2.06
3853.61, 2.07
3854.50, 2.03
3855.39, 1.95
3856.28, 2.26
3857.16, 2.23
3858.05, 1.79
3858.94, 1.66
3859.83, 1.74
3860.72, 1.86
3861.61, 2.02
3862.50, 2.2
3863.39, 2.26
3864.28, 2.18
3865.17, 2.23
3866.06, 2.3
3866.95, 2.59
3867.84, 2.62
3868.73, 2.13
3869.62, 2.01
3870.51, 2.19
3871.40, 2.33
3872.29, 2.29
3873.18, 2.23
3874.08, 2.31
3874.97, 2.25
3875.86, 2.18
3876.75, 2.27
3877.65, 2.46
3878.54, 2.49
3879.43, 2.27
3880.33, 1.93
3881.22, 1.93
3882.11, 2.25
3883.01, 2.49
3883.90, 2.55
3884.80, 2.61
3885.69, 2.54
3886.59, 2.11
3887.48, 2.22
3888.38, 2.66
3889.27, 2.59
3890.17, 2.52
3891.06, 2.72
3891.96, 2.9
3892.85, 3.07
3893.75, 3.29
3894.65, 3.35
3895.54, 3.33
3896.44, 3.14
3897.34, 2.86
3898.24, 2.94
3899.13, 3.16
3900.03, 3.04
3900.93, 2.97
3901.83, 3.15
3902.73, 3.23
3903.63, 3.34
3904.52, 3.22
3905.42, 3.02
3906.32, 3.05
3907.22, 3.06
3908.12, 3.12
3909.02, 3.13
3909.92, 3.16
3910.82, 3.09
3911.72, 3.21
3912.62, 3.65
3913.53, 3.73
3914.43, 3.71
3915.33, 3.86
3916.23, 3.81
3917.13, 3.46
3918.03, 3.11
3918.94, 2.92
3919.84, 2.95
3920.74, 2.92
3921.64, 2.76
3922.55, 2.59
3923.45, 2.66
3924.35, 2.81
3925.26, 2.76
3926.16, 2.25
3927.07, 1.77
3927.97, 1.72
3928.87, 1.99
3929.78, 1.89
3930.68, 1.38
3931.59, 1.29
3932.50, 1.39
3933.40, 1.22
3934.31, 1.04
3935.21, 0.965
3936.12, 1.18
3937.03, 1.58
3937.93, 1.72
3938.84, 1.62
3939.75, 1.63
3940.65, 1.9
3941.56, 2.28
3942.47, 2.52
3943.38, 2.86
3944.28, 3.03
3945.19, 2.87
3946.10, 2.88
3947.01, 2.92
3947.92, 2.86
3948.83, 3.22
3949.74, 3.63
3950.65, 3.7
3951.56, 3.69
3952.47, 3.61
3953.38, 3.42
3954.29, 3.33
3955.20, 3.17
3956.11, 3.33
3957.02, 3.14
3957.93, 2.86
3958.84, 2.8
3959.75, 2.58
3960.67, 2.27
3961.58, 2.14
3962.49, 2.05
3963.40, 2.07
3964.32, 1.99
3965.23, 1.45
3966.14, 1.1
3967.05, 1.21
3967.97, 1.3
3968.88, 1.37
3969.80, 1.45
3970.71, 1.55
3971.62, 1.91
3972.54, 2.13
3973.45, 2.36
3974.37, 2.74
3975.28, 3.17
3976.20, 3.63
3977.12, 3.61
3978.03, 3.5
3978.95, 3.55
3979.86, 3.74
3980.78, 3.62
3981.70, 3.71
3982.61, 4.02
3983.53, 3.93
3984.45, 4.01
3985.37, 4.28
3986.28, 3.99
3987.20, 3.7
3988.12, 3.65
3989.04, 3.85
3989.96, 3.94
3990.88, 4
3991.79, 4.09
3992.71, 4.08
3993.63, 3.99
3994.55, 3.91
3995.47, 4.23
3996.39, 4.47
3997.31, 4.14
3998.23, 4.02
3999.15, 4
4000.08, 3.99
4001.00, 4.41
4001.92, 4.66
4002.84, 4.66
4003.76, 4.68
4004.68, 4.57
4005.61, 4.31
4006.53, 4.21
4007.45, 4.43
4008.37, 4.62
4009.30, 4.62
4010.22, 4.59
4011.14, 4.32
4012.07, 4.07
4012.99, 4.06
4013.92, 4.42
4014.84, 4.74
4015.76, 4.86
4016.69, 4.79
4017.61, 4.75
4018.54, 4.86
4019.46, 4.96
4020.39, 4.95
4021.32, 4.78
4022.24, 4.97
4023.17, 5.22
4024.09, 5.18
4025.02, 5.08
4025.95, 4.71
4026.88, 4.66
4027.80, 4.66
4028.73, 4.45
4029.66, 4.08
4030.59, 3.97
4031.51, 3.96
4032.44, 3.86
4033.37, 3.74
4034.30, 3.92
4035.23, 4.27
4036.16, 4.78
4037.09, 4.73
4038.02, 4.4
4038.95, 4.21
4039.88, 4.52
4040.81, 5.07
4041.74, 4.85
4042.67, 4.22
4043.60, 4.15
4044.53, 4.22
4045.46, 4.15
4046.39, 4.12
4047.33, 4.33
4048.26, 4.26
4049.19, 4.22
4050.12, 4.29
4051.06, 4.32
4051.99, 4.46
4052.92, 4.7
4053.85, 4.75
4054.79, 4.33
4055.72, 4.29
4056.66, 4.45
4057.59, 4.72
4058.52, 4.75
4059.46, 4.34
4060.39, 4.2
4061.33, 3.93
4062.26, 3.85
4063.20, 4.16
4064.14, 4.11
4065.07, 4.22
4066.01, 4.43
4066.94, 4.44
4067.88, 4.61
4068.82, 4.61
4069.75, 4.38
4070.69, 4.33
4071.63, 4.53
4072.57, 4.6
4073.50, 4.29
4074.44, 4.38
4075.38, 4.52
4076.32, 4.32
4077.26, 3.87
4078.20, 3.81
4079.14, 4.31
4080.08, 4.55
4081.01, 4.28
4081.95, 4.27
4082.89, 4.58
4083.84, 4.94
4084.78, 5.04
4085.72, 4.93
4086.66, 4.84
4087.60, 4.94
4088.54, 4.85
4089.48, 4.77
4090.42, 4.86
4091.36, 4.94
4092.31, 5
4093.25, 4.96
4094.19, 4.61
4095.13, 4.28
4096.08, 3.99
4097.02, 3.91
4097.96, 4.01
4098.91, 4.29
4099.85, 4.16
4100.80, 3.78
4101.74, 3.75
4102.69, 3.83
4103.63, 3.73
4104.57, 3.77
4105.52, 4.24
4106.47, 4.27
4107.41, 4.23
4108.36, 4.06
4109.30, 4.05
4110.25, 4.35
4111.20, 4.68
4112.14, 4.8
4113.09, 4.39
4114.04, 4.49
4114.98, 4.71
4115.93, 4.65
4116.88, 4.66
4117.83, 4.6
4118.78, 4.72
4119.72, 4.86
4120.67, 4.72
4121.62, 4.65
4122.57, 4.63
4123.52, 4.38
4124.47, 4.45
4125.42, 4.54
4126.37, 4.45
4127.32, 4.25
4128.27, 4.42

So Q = 1.96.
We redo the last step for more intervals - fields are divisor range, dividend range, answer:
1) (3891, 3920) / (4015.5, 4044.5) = 1.51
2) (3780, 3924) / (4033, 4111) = 2.01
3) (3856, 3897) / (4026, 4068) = 1.98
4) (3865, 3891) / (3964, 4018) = 1.66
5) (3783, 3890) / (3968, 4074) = 2.11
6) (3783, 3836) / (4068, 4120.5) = 2.35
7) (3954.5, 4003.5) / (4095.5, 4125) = 1.43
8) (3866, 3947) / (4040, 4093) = 1.89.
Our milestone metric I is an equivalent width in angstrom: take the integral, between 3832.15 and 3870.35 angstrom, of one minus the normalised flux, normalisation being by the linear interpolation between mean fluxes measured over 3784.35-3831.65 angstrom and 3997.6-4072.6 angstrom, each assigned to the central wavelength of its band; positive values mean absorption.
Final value 9.5 angstrom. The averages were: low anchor 2.23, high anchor 4.44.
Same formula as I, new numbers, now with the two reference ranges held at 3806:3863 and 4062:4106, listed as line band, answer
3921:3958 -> 7.09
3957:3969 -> 4.50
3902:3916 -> -3.23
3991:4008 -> -3.35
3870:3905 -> -2.28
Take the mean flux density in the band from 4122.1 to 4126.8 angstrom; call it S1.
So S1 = 4.49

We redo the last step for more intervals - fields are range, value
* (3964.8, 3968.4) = 1.26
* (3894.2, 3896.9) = 3.27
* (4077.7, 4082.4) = 4.25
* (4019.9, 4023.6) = 4.97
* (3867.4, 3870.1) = 2.25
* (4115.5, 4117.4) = 4.64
